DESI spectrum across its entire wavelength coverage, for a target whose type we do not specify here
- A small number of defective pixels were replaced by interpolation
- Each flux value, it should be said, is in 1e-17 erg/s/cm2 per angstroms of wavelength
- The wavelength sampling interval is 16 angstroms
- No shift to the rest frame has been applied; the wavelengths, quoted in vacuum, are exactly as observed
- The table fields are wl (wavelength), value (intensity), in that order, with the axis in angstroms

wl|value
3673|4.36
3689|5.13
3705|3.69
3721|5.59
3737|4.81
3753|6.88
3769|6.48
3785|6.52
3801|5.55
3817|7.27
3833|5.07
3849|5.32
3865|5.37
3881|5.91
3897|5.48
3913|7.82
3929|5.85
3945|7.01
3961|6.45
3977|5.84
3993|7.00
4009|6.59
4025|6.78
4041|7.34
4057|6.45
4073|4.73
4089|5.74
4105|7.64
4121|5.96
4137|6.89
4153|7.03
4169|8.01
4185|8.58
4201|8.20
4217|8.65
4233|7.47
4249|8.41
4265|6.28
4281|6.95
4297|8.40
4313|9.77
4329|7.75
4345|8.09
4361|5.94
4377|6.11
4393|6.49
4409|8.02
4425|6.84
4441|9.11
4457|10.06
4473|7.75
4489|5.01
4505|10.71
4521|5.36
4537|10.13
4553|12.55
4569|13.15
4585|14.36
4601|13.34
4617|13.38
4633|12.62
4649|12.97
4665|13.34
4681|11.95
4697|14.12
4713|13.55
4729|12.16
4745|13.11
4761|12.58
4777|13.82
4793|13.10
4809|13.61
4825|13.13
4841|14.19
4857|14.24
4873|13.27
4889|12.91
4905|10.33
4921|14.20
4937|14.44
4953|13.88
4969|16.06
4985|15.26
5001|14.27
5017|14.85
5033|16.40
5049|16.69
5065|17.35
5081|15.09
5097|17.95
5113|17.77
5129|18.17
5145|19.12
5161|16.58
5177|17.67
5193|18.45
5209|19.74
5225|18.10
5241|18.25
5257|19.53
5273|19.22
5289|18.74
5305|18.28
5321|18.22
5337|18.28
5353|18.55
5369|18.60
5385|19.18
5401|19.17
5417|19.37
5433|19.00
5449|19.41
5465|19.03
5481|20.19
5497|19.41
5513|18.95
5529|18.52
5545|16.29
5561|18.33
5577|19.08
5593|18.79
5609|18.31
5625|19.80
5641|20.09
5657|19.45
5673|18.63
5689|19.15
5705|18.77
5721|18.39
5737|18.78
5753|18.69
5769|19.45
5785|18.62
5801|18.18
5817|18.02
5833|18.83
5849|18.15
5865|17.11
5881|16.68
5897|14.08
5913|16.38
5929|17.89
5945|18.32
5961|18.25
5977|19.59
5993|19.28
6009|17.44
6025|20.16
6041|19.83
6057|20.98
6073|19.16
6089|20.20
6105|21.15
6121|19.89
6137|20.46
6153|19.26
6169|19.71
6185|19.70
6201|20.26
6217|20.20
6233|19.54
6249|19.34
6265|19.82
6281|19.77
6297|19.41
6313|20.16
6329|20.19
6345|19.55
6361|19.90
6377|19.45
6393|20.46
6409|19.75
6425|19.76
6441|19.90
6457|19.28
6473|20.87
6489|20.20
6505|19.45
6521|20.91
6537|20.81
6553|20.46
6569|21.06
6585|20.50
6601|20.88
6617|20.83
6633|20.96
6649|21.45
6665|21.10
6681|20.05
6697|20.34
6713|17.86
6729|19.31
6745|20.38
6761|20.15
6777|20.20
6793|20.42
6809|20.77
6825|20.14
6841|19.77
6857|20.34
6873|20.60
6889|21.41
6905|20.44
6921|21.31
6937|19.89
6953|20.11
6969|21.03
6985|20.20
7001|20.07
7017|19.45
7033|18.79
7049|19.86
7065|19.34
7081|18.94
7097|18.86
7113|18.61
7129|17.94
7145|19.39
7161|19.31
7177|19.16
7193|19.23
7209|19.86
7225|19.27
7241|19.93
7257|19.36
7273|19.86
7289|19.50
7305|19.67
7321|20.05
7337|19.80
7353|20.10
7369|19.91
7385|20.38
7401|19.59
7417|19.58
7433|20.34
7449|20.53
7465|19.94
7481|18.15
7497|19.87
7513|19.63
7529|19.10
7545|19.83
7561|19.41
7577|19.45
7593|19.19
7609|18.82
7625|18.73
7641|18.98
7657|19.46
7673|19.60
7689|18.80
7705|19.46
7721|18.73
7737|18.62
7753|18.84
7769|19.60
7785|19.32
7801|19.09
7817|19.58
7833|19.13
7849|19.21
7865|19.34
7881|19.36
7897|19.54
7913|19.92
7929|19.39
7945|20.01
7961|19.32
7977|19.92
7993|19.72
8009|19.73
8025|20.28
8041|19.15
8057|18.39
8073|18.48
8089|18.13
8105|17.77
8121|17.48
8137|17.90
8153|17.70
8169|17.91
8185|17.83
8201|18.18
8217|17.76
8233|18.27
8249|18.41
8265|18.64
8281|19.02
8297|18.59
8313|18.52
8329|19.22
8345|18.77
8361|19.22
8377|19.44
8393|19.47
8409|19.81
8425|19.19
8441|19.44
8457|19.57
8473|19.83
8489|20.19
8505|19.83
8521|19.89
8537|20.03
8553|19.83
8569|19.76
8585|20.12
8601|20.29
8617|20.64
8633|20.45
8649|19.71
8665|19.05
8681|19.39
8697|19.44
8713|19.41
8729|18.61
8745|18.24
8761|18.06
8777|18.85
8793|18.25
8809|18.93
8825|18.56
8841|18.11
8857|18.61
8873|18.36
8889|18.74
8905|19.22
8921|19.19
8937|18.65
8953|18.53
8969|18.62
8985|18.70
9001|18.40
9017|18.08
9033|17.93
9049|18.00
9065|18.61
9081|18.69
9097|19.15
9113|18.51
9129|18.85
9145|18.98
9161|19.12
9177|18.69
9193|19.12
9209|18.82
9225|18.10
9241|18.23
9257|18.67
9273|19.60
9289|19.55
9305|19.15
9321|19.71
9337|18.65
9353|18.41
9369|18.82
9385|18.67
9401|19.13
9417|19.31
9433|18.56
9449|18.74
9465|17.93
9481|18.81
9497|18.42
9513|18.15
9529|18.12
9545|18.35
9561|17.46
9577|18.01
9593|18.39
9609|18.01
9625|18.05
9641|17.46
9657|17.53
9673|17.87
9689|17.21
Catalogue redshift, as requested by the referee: 0.14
